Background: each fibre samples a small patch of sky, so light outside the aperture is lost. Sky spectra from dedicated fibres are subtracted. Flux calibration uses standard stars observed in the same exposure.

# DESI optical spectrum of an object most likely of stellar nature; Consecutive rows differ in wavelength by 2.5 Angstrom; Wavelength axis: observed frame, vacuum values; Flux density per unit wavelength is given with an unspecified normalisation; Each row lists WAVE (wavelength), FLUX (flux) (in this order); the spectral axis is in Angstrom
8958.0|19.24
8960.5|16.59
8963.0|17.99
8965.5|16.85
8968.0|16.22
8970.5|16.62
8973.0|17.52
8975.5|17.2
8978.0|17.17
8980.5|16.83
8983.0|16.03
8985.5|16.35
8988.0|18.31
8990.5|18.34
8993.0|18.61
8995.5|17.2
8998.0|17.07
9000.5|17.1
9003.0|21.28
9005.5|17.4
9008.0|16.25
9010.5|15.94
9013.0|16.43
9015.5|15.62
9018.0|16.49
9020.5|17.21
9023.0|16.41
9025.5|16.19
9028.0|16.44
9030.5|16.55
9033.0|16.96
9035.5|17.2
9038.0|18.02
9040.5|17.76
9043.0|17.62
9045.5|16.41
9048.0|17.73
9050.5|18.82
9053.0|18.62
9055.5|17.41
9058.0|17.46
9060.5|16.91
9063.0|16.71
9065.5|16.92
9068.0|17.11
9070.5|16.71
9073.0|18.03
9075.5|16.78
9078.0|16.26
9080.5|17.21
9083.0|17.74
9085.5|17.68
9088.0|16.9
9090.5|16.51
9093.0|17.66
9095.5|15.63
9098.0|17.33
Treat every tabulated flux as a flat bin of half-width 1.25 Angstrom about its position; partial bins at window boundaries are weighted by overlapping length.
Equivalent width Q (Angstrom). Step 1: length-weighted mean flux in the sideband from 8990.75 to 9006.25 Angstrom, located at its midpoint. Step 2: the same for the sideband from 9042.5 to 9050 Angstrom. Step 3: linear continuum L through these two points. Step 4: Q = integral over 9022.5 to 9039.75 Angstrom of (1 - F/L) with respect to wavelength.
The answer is 0.73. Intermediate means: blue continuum 18.1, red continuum 17.4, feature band 16.9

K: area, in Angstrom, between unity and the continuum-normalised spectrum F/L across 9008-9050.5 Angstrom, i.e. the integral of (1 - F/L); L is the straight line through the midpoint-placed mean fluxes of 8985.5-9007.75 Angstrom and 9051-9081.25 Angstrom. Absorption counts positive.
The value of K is 1.8 Angstrom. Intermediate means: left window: 18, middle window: 16.9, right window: 17.2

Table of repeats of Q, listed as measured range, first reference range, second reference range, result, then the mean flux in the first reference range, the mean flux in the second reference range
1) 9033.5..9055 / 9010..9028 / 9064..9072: -1.4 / 16.4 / 16.9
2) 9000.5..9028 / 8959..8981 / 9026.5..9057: 0.6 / 17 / 17.5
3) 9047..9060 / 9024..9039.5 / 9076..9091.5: -0.8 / 16.9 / 17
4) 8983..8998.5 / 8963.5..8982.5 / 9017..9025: -0.7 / 16.9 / 16.7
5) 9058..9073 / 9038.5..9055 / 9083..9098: 0.4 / 17.8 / 17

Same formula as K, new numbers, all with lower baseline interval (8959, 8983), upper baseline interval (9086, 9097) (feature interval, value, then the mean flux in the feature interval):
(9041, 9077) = -1.2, 17.4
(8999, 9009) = -0.7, 18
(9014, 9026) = 0.3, 16.4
